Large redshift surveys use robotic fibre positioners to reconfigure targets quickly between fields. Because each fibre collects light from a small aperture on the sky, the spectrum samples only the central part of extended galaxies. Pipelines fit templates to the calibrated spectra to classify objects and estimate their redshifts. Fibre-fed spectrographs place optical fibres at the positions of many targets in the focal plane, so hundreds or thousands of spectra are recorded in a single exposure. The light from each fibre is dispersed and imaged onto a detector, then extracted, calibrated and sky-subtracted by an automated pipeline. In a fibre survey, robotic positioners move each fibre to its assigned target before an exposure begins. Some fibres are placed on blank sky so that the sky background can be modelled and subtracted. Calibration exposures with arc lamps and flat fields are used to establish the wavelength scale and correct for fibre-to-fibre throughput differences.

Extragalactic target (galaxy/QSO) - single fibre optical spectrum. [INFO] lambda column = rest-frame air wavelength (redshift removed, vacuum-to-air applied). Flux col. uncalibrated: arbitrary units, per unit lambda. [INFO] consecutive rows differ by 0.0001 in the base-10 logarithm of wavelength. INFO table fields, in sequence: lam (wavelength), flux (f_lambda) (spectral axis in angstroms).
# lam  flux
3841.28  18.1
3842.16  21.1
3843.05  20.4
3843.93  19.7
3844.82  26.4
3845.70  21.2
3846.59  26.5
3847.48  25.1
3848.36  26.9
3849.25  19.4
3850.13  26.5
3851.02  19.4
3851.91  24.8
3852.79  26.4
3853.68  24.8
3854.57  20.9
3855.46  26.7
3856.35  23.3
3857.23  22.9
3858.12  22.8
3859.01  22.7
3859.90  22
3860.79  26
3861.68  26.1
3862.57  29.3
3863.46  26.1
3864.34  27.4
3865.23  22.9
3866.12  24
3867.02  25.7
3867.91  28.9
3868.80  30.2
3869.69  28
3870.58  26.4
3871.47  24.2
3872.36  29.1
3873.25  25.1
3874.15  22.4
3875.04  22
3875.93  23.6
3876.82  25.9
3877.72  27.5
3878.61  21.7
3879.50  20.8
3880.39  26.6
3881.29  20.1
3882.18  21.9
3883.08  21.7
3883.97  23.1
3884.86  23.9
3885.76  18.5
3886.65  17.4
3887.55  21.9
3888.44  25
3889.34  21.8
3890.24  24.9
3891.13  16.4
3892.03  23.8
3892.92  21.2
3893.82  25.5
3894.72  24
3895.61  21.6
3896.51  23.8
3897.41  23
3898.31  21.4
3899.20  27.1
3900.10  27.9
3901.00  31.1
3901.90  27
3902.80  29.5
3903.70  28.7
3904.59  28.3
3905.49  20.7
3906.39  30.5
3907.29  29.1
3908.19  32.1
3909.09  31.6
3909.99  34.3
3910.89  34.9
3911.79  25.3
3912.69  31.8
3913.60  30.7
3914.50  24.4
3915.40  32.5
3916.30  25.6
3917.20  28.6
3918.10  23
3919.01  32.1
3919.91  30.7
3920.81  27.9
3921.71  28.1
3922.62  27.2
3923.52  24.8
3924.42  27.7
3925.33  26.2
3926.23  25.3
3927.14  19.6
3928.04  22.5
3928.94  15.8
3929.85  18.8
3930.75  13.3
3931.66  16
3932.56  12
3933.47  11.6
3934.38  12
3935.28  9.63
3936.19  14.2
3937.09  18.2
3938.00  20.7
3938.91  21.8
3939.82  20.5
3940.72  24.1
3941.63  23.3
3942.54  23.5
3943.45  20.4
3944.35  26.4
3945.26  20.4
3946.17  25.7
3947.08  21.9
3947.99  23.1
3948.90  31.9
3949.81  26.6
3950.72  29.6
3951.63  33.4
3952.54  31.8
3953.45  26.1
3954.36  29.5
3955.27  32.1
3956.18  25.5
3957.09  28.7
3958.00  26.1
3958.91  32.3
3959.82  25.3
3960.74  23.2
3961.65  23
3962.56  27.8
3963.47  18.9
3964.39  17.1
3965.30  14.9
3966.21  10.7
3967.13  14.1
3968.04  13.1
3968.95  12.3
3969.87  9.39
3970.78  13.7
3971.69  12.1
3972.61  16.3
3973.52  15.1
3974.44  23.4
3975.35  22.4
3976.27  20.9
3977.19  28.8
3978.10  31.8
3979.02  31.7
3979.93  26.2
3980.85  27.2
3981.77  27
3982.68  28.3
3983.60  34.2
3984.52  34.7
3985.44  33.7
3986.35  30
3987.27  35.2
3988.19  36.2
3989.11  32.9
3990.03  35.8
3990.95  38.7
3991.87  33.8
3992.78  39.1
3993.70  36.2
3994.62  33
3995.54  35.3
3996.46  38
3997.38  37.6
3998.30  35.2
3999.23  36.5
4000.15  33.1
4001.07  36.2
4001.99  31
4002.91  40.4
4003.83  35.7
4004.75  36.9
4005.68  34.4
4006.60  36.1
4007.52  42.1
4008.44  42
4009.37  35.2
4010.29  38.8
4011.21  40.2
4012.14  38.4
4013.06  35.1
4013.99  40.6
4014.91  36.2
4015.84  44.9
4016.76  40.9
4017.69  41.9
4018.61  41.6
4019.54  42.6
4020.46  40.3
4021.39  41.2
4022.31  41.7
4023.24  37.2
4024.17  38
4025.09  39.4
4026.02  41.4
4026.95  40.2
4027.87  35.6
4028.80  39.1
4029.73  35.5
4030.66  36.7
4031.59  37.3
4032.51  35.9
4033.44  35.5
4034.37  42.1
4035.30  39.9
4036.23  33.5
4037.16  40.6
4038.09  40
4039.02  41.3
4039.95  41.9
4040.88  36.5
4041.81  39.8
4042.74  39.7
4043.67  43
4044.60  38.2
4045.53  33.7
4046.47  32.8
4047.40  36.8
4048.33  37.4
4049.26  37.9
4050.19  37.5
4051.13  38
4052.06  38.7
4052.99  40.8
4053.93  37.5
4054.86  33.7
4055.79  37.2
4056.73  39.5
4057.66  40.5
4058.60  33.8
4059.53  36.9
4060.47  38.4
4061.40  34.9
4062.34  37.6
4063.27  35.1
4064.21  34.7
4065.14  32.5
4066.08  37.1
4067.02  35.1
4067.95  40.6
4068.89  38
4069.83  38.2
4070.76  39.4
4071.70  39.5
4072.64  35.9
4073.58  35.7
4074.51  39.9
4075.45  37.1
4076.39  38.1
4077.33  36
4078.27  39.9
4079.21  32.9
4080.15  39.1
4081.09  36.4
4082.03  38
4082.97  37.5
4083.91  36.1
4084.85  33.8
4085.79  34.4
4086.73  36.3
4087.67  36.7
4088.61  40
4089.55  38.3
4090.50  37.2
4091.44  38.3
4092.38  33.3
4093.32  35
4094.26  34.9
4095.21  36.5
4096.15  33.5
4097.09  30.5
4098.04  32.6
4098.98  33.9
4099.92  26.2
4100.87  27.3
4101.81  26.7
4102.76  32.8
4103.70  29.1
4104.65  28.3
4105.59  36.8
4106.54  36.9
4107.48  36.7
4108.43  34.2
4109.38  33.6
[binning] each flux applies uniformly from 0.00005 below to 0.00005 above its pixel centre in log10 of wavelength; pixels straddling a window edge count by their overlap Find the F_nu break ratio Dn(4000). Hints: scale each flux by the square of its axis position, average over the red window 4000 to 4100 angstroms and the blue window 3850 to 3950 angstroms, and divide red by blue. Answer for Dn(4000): 1.67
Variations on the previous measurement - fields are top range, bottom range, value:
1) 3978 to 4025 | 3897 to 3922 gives 1.34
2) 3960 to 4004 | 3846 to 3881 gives 1.18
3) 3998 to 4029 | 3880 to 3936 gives 1.68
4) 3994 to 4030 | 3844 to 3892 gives 1.71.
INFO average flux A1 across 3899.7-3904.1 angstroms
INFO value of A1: 28.8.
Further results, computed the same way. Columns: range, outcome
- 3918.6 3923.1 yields 29.2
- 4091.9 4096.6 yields 34.7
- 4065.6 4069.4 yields 37.6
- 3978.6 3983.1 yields 28.1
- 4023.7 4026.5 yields 39.6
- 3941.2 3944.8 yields 23.4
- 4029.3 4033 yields 36.4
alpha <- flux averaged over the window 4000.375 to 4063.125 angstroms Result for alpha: 38.3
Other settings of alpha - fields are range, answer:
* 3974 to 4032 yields 35.8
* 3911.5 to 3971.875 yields 22.7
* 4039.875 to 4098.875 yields 36.9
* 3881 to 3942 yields 23.8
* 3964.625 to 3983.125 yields 19.9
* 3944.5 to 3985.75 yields 24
